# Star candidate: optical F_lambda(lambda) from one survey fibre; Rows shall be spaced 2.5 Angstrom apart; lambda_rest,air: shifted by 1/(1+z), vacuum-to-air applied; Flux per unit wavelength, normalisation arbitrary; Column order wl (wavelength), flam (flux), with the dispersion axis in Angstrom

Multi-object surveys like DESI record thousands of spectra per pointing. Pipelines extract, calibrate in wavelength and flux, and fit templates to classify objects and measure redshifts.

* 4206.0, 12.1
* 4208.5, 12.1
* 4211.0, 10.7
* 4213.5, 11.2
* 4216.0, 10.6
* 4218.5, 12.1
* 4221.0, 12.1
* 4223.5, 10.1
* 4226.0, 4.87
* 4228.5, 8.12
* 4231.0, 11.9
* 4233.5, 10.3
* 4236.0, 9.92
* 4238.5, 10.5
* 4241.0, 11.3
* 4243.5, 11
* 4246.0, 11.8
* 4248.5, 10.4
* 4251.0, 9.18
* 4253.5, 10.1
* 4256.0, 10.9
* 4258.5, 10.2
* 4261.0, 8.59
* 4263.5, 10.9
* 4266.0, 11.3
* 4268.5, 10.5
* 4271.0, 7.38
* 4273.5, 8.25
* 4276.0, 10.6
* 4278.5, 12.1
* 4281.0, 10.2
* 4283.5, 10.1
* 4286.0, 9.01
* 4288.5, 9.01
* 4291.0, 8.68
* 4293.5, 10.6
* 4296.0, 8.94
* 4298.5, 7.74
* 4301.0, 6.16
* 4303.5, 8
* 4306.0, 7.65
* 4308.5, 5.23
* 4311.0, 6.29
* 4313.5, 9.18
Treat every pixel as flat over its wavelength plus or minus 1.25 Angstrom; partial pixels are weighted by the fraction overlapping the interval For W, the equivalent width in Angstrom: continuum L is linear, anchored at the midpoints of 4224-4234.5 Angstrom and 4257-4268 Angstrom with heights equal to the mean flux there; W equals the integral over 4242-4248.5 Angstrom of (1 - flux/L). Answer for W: -1.1 Angstrom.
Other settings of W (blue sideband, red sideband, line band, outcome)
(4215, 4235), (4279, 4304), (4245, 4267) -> -1.91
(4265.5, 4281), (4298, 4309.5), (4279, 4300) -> -2.48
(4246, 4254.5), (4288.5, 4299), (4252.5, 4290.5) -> -1.11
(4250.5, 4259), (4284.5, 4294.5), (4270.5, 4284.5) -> -0.43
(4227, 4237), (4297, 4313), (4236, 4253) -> -2.13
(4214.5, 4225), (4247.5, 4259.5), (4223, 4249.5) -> 1.45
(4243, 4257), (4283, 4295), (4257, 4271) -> 0.12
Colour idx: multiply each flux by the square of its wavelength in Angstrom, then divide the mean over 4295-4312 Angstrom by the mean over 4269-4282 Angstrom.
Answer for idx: 0.7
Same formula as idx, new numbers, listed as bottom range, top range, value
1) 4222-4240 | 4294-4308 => 0.84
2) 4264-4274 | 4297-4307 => 0.79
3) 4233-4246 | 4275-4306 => 0.88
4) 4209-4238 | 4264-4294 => 0.99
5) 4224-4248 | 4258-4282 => 1.02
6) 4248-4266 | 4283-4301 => 0.90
